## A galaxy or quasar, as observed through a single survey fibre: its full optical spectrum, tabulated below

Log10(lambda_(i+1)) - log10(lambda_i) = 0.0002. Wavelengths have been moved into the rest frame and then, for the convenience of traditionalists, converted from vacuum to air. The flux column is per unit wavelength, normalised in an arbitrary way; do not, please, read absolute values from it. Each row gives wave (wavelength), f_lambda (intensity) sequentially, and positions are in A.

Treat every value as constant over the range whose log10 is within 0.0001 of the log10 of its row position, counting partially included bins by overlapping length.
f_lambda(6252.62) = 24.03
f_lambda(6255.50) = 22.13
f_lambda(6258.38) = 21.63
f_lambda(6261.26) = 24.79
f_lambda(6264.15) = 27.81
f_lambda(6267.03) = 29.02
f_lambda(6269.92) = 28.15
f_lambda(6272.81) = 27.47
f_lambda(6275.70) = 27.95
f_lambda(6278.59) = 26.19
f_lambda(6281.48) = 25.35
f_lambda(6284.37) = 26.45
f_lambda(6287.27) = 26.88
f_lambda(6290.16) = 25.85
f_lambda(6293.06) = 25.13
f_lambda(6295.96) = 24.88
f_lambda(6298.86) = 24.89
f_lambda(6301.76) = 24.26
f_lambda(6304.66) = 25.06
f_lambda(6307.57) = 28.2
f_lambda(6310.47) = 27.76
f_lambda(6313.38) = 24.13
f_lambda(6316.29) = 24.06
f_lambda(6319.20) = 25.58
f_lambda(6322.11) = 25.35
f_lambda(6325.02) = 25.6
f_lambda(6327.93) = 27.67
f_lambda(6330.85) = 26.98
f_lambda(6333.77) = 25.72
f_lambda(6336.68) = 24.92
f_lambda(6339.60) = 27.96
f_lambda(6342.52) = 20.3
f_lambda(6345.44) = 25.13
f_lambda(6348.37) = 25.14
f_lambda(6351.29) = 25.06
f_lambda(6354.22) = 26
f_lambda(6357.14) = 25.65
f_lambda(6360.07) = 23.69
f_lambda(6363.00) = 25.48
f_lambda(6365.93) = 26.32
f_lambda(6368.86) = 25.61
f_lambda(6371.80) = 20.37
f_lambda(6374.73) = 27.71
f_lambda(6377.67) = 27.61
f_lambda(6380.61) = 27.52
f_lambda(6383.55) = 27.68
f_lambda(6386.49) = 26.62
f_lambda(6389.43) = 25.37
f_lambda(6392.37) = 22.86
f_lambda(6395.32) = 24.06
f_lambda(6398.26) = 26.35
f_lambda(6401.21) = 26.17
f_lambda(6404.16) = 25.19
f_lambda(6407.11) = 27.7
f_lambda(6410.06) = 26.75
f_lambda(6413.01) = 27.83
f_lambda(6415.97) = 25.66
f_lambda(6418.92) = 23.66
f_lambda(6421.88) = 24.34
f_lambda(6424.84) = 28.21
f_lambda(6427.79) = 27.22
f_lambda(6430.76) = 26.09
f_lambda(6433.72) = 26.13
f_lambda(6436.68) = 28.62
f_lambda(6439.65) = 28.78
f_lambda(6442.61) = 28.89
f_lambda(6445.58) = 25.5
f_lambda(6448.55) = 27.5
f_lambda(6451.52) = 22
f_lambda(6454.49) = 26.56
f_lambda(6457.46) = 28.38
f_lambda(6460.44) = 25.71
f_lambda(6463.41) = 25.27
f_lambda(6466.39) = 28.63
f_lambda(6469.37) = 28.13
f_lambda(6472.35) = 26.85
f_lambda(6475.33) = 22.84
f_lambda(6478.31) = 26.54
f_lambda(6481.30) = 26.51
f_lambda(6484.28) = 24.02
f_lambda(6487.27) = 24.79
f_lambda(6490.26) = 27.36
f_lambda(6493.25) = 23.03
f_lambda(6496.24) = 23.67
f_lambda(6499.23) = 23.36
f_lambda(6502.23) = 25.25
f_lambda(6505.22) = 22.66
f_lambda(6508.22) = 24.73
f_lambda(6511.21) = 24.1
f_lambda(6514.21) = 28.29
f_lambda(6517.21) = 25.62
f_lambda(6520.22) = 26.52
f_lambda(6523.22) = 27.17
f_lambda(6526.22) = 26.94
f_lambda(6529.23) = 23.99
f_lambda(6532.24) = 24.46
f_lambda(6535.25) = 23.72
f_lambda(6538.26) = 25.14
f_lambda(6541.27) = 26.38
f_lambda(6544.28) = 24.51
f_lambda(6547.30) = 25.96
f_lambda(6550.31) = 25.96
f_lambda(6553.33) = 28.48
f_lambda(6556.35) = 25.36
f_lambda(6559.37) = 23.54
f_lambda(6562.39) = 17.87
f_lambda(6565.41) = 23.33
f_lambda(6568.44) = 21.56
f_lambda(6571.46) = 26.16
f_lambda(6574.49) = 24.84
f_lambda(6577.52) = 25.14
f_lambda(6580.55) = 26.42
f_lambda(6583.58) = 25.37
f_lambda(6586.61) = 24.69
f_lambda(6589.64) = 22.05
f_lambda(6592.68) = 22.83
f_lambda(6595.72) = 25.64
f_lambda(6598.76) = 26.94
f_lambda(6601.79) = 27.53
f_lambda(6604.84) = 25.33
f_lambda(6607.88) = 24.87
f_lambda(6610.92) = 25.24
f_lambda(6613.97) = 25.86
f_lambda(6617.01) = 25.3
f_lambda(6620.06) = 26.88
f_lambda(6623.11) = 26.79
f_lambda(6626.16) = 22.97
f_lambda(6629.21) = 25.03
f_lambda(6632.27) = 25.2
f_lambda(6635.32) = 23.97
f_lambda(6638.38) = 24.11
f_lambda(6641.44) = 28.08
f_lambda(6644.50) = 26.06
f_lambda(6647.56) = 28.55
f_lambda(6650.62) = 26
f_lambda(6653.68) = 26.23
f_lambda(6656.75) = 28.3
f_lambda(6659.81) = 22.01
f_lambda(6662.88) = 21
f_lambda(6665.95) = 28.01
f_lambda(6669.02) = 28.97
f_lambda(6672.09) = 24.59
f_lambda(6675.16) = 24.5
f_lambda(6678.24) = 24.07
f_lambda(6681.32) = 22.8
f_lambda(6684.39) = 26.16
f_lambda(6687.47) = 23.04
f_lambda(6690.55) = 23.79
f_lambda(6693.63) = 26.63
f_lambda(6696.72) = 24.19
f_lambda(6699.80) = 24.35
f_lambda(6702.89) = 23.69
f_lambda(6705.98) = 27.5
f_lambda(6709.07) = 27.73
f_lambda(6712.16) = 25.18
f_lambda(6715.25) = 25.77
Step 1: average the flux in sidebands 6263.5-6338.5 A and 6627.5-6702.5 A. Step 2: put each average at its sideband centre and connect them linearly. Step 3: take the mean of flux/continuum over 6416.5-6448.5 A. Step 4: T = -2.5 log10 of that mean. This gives -0.04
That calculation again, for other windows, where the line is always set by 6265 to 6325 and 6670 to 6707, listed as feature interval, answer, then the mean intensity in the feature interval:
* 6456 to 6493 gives -0.03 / 26.1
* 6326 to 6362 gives 0.03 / 25.4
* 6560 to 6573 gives 0.13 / 22.3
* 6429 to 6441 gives -0.07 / 27.4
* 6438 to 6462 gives -0.05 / 26.7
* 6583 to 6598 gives 0.04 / 24.2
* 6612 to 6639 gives -0.01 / 25.2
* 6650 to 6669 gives -0.03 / 25.5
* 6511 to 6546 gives -0.02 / 25.6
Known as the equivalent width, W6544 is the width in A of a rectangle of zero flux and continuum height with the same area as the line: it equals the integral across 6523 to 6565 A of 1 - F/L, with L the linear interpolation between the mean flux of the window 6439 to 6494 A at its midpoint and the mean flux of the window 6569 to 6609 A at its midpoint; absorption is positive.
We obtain 1.1 A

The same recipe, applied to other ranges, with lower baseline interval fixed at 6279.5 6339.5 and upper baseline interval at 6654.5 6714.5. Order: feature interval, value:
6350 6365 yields 0.3 A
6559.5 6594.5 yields 2.2 A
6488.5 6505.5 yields 0.7 A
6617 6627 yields -0.2 A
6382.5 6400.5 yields 0.1 A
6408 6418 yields -0.4 A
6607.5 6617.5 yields -0.1 A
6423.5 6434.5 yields -0.6 A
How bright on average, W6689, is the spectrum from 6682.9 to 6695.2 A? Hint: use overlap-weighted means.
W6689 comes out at 24.9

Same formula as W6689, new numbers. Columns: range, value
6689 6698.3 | 24.9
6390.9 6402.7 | 24.9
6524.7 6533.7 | 25.1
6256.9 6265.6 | 24.7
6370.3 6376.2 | 24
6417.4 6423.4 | 24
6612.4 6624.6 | 26.2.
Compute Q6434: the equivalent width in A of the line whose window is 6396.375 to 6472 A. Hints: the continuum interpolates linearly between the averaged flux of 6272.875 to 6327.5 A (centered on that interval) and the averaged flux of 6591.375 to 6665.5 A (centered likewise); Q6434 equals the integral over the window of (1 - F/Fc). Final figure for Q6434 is -2.67 A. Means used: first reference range 25.8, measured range 26.6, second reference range 25.5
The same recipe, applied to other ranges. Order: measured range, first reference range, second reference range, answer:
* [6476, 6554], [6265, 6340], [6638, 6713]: 1.4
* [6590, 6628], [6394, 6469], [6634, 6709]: 0.3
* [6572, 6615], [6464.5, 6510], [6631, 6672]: 0.7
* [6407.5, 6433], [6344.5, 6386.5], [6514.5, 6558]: -0.6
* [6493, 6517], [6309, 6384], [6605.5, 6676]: 1.0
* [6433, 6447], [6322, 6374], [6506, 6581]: -1.4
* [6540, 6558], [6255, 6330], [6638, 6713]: -0.3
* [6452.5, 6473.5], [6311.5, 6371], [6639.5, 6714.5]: -1.3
